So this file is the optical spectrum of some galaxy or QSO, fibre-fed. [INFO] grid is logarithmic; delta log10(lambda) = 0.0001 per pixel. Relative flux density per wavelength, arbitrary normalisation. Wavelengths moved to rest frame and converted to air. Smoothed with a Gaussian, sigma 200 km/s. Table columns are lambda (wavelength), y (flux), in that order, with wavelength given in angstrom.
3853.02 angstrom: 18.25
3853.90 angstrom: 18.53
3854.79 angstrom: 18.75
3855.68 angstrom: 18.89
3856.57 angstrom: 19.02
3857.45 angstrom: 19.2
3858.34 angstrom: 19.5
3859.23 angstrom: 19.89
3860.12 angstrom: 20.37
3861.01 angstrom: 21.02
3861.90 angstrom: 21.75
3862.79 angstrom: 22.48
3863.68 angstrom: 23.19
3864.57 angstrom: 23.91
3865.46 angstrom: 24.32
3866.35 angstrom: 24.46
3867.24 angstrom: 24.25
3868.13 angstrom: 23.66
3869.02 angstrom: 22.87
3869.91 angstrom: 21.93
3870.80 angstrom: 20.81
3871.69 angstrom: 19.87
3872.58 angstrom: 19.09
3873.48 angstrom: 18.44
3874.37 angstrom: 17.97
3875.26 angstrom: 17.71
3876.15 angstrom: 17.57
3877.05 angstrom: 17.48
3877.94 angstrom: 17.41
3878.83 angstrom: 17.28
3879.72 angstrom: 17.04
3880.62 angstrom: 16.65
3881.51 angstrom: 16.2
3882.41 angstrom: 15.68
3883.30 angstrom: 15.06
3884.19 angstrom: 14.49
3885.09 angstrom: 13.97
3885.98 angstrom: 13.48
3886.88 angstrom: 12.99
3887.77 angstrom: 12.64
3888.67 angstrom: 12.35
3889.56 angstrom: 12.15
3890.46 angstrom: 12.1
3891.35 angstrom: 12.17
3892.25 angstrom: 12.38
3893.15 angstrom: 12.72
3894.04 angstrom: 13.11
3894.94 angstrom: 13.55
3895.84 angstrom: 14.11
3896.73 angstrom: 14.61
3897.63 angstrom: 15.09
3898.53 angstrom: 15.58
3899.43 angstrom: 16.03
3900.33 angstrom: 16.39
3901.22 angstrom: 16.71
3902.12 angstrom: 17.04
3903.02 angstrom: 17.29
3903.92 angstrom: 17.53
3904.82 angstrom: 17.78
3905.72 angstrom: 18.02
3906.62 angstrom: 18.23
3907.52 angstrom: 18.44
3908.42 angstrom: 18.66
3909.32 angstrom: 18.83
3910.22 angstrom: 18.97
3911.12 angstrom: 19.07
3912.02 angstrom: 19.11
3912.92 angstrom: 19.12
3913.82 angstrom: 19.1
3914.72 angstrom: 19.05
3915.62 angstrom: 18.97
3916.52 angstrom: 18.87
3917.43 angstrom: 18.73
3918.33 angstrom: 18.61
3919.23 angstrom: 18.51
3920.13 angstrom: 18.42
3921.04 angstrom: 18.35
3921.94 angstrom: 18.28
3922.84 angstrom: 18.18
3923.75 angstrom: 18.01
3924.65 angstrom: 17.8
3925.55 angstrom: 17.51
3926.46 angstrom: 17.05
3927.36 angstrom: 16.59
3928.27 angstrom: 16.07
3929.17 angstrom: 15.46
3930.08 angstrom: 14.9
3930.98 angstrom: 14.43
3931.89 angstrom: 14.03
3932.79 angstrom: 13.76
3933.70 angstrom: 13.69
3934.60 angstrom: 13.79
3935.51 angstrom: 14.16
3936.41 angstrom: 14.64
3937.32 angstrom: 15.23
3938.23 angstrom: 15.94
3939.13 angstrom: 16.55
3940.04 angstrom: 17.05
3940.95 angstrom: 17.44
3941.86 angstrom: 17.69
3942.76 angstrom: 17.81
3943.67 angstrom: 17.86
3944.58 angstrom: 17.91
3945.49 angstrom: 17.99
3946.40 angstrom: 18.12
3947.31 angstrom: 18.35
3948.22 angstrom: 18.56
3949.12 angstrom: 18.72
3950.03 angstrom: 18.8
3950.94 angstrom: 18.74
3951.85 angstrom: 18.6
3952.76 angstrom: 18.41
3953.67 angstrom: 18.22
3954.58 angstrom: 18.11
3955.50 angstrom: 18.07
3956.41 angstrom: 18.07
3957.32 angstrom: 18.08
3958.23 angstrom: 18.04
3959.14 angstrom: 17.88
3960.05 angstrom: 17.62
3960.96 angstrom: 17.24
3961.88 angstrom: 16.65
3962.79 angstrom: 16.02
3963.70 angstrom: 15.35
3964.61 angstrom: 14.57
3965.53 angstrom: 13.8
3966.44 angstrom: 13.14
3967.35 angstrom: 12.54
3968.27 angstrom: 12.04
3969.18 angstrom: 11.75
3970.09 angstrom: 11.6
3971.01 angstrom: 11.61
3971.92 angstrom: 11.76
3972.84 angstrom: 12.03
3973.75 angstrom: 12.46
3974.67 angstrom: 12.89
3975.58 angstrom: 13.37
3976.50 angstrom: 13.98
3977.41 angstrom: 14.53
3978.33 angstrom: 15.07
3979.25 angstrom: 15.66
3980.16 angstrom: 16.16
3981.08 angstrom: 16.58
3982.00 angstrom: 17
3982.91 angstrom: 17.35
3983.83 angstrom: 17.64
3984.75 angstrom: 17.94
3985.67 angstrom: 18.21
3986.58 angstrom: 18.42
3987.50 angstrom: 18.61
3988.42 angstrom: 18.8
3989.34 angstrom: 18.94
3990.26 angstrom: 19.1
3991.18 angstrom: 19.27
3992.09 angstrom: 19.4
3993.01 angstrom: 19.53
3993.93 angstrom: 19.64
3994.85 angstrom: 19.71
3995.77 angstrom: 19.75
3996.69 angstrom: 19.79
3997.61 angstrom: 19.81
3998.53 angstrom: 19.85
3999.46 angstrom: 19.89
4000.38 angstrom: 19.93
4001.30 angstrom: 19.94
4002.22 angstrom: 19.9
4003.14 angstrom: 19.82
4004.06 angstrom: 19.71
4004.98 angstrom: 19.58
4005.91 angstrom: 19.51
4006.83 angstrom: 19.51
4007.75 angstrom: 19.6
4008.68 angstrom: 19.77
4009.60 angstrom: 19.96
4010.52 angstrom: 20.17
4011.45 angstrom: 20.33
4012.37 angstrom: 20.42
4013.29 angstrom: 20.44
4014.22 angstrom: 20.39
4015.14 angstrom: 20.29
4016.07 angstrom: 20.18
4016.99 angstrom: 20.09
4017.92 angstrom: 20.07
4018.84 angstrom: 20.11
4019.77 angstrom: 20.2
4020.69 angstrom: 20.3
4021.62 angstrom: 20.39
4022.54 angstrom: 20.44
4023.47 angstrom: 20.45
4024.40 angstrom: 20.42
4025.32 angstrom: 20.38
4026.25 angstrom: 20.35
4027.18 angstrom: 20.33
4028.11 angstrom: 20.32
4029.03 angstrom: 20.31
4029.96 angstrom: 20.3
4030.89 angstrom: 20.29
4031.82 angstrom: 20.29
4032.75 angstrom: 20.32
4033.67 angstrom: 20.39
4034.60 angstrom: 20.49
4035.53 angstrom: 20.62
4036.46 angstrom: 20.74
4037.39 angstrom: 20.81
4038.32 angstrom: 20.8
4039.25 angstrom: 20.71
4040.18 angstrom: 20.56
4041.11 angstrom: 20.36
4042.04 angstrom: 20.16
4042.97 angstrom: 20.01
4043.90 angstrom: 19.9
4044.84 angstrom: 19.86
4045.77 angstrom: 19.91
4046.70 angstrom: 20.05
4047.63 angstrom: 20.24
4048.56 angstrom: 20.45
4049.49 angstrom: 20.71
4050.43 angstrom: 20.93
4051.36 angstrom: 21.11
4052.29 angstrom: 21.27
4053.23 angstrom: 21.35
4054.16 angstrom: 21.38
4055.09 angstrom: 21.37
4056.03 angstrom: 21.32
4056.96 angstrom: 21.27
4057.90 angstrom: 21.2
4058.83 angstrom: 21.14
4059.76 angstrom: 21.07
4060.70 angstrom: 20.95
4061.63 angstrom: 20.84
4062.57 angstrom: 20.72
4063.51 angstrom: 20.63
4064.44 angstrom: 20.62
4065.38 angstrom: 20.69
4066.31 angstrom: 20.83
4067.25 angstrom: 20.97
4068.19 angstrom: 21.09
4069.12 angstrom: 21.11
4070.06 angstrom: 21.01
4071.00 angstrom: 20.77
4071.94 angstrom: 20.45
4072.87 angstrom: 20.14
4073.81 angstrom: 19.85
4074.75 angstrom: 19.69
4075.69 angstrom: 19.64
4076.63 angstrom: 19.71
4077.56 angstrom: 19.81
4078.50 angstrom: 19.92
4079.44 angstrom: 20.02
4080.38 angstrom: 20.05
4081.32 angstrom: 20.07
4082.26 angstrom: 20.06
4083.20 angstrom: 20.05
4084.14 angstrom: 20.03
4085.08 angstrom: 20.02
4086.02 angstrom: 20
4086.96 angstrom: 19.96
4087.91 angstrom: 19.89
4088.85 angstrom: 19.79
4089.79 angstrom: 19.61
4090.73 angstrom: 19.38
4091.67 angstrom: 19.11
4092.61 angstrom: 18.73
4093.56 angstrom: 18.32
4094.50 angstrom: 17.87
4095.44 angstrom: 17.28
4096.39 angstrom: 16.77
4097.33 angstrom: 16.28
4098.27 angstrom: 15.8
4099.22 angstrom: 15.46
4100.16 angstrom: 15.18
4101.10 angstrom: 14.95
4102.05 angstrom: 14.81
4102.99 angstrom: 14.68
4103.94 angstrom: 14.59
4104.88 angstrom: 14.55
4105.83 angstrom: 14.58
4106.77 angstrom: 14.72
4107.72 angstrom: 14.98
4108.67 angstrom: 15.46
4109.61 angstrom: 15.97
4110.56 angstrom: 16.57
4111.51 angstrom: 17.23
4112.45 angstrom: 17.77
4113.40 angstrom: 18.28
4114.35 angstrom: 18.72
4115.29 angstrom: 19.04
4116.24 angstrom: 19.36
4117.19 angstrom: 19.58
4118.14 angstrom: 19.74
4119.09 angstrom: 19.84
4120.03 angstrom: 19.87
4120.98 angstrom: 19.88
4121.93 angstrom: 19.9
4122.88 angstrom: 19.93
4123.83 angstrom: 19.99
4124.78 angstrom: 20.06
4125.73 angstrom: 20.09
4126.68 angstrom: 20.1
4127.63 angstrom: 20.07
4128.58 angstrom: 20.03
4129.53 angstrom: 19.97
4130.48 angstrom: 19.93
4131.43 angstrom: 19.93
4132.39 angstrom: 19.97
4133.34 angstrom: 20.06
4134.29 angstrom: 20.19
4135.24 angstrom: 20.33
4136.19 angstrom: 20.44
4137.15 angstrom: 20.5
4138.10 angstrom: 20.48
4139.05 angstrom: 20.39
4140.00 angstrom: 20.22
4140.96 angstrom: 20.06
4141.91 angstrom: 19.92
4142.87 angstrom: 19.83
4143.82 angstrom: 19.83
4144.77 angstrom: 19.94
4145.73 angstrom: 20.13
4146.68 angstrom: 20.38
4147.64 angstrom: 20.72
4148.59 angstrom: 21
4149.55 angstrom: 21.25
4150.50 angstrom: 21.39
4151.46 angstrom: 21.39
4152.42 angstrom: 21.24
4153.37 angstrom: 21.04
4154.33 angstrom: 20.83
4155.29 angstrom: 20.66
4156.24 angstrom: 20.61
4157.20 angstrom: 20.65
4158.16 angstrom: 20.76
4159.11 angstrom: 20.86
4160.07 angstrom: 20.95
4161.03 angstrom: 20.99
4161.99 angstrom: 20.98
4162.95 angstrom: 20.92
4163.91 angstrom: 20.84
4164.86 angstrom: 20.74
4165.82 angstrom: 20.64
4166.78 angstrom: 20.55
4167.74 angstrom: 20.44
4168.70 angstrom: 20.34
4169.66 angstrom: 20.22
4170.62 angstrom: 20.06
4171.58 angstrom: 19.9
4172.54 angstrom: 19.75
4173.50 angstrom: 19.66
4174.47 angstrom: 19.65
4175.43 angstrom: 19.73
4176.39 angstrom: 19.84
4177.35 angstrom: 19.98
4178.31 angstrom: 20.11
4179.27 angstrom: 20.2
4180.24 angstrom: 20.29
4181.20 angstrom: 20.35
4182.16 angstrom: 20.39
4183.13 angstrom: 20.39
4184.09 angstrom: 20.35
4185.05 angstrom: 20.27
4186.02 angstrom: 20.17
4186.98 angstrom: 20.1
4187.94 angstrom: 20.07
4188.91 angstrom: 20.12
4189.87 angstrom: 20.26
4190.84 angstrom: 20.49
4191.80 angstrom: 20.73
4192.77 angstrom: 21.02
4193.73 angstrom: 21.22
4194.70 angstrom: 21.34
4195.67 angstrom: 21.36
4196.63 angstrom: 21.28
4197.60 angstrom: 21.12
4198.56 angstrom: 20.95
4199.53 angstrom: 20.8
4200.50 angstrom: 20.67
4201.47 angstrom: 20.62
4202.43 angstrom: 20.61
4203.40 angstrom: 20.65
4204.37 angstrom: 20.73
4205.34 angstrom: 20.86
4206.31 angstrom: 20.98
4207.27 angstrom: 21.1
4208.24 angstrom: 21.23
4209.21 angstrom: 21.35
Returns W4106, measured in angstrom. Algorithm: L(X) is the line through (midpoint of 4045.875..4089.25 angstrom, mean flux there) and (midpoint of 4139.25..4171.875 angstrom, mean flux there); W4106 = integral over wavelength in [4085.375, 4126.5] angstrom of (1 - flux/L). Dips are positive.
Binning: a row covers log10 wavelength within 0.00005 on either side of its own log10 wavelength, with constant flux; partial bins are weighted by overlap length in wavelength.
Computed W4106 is 5.5 angstrom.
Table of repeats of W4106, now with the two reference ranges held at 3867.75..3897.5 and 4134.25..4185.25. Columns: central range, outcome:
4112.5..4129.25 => 0.2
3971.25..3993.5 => 1.5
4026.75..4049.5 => -2.3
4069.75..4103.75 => 1.0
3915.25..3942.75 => 0.2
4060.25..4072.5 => -1.2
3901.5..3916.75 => -1.9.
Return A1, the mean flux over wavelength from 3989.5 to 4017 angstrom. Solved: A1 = 19.8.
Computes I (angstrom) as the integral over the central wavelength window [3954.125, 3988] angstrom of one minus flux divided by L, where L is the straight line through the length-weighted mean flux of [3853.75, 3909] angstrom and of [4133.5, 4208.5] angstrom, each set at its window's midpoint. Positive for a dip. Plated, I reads 5.6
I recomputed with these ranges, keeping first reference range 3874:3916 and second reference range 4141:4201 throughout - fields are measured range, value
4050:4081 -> -3.1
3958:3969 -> 1.2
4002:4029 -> -3.1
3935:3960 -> -0.9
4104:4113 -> 1.8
